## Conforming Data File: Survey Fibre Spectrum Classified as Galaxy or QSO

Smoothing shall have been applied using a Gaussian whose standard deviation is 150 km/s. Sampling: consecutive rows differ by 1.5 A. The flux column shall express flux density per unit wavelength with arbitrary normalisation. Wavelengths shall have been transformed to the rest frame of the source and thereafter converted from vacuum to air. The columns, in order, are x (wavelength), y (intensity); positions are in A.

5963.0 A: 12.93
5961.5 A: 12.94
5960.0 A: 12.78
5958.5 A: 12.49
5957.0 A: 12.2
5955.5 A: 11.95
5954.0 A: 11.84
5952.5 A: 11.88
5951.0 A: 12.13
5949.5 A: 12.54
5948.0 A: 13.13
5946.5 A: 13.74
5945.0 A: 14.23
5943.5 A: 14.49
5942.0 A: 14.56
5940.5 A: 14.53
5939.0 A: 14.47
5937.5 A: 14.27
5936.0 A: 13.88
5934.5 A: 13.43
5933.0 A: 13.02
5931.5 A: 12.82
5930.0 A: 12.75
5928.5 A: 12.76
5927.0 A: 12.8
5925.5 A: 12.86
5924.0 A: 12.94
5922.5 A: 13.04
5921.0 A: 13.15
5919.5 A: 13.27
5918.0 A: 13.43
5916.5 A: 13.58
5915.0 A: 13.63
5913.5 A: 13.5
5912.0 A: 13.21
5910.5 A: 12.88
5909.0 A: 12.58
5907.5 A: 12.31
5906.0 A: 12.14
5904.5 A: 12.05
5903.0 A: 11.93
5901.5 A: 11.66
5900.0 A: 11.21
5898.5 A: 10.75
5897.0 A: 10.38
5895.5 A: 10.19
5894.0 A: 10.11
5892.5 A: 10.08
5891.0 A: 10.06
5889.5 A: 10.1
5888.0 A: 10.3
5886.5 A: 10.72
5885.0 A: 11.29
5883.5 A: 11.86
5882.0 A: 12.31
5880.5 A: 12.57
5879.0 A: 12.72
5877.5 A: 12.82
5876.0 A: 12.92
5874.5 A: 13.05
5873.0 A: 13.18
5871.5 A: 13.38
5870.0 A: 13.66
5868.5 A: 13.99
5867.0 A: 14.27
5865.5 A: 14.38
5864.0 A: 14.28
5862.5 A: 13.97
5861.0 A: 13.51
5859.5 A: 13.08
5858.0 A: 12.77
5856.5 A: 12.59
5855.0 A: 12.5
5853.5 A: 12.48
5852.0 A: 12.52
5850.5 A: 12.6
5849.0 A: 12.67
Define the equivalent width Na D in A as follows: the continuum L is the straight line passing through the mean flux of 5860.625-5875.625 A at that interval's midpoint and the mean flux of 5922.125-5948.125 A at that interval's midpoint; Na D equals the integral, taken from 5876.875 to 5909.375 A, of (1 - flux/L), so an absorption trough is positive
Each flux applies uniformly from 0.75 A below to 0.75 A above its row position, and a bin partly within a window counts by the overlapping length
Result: 5.5 A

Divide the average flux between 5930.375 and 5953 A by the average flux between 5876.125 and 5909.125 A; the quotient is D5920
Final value 1.2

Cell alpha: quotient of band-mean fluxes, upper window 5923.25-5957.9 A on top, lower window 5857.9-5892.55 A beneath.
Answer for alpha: 1.0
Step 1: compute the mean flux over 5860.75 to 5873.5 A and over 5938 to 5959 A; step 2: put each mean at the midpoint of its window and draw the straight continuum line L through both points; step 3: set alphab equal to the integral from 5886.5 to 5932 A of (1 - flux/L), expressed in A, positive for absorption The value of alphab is 4.87 A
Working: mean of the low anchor 13.9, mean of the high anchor 13.2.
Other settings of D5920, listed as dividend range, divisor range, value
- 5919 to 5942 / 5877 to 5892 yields 1.17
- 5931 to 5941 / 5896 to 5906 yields 1.21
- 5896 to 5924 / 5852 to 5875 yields 0.93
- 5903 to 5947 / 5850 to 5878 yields 1.00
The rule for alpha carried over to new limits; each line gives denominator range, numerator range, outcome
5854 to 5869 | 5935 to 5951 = 1.03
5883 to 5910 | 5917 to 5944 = 1.21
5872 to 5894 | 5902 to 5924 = 1.10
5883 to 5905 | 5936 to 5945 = 1.33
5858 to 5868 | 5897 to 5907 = 0.83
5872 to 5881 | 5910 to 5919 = 1.04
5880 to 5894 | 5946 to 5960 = 1.13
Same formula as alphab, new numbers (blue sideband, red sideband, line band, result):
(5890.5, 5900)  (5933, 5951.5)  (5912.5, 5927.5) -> -1.3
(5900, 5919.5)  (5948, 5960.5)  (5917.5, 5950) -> -2.6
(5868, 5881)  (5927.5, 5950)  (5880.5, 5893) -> 2.1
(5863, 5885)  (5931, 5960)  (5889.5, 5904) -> 2.7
